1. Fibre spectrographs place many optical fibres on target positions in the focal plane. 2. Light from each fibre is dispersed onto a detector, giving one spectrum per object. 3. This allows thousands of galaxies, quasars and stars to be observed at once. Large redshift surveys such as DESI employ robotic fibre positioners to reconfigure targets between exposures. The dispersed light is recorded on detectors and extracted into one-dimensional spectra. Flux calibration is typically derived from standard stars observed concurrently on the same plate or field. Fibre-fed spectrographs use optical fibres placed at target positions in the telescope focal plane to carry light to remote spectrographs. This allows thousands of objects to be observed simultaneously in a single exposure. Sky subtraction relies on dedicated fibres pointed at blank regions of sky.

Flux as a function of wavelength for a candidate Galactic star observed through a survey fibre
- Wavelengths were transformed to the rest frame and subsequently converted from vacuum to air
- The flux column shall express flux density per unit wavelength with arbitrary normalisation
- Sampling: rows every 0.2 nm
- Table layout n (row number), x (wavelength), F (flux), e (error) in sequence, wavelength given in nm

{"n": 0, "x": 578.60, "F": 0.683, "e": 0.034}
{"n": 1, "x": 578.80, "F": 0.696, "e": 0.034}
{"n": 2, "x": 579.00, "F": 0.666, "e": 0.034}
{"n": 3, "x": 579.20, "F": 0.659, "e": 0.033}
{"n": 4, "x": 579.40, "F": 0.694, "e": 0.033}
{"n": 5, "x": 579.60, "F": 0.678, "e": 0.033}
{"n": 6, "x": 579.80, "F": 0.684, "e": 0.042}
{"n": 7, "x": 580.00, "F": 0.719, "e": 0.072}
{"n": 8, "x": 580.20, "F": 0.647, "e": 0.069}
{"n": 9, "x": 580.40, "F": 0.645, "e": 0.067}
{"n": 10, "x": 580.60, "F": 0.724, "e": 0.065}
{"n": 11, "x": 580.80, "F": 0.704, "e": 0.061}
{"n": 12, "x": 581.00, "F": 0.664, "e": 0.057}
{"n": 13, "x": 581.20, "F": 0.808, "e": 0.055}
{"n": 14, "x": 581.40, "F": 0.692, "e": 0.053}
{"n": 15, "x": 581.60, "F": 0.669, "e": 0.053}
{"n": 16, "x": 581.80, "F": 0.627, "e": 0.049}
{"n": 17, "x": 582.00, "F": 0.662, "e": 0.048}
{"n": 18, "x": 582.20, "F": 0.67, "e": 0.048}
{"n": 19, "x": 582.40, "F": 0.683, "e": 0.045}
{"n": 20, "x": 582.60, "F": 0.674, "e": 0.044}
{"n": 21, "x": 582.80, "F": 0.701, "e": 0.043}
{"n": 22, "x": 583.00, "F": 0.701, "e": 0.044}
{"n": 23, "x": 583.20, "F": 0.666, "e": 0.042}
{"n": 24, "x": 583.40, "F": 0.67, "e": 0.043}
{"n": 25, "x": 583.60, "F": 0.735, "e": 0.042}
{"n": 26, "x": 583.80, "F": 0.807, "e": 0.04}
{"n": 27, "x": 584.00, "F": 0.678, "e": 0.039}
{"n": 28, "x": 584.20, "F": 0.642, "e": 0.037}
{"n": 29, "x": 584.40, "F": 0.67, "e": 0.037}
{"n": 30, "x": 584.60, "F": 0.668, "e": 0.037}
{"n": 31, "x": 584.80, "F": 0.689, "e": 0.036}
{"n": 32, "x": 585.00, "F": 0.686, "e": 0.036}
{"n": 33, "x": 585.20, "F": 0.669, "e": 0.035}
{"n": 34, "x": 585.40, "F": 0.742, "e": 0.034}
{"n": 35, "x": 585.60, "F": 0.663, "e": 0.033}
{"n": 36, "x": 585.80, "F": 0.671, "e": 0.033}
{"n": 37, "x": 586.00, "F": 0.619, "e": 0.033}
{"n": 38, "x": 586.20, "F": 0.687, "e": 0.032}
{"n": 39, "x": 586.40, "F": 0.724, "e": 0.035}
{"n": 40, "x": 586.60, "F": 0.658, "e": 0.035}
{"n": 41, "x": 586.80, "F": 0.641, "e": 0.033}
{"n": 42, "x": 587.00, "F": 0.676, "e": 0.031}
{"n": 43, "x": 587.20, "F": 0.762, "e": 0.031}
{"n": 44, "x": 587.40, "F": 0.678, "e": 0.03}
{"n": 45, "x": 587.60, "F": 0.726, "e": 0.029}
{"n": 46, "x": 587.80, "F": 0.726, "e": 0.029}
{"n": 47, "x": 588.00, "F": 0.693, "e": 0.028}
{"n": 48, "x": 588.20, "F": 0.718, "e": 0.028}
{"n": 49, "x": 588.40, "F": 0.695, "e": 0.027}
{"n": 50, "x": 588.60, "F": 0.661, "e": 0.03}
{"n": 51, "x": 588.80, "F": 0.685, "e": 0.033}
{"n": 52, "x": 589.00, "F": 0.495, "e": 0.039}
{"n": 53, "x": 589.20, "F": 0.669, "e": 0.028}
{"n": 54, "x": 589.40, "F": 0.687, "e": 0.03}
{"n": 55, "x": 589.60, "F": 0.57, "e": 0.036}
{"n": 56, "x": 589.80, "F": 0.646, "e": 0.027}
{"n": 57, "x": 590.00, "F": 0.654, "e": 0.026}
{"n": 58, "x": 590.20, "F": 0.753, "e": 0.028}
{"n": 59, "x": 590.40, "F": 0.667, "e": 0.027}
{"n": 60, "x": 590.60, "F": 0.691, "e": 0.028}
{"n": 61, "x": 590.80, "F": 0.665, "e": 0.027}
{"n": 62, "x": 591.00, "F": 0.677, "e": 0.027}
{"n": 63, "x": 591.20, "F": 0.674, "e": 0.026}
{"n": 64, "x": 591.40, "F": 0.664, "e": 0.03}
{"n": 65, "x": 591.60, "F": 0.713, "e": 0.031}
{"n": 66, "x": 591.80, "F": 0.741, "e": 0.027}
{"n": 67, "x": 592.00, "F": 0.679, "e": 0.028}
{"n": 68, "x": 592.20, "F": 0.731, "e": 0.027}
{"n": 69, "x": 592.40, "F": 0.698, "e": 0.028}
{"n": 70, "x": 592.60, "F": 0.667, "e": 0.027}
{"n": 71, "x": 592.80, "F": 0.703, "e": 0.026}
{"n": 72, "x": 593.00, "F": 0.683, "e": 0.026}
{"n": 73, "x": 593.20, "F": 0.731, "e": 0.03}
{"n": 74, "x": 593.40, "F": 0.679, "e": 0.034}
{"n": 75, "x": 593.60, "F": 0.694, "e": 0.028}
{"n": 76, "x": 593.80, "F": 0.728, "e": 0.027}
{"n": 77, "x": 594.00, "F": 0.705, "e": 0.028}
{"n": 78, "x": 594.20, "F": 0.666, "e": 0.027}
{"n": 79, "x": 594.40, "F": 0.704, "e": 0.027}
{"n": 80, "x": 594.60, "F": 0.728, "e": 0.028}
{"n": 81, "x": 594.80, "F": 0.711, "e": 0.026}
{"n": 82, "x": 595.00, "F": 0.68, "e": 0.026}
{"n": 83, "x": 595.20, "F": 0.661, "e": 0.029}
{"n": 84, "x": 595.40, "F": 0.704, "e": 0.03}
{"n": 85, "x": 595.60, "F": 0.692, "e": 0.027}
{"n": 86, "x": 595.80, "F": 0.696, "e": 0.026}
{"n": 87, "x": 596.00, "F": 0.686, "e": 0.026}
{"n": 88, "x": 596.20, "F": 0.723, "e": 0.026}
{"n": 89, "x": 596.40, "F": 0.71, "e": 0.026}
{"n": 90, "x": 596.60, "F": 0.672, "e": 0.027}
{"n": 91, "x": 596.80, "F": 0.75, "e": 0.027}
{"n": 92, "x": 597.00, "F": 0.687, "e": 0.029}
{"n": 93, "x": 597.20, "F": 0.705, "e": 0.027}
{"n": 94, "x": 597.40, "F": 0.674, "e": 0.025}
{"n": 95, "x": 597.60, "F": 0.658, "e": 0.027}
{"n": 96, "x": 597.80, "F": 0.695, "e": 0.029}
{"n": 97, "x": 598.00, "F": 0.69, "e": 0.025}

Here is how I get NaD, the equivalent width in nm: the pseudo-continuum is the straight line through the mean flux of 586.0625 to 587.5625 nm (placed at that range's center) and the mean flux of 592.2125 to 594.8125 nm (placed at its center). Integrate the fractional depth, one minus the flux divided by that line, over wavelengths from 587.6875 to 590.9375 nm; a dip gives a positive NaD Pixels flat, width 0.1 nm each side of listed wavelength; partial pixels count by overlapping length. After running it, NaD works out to 0.12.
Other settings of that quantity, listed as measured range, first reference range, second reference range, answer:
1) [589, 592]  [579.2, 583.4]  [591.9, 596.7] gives 0.10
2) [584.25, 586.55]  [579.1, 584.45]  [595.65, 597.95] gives 0.04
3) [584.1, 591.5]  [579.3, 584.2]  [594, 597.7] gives 0.19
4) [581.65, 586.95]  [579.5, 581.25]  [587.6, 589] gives 0.06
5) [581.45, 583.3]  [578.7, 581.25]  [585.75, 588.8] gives 0.04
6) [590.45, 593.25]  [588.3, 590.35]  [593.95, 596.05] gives -0.09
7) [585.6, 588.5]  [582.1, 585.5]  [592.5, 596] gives 0.01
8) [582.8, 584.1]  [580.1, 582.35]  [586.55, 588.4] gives -0.04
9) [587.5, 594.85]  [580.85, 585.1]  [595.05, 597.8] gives 0.06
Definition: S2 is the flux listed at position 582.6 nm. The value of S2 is 0.674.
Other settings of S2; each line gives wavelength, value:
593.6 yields 0.694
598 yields 0.69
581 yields 0.664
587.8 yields 0.726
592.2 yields 0.731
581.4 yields 0.692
